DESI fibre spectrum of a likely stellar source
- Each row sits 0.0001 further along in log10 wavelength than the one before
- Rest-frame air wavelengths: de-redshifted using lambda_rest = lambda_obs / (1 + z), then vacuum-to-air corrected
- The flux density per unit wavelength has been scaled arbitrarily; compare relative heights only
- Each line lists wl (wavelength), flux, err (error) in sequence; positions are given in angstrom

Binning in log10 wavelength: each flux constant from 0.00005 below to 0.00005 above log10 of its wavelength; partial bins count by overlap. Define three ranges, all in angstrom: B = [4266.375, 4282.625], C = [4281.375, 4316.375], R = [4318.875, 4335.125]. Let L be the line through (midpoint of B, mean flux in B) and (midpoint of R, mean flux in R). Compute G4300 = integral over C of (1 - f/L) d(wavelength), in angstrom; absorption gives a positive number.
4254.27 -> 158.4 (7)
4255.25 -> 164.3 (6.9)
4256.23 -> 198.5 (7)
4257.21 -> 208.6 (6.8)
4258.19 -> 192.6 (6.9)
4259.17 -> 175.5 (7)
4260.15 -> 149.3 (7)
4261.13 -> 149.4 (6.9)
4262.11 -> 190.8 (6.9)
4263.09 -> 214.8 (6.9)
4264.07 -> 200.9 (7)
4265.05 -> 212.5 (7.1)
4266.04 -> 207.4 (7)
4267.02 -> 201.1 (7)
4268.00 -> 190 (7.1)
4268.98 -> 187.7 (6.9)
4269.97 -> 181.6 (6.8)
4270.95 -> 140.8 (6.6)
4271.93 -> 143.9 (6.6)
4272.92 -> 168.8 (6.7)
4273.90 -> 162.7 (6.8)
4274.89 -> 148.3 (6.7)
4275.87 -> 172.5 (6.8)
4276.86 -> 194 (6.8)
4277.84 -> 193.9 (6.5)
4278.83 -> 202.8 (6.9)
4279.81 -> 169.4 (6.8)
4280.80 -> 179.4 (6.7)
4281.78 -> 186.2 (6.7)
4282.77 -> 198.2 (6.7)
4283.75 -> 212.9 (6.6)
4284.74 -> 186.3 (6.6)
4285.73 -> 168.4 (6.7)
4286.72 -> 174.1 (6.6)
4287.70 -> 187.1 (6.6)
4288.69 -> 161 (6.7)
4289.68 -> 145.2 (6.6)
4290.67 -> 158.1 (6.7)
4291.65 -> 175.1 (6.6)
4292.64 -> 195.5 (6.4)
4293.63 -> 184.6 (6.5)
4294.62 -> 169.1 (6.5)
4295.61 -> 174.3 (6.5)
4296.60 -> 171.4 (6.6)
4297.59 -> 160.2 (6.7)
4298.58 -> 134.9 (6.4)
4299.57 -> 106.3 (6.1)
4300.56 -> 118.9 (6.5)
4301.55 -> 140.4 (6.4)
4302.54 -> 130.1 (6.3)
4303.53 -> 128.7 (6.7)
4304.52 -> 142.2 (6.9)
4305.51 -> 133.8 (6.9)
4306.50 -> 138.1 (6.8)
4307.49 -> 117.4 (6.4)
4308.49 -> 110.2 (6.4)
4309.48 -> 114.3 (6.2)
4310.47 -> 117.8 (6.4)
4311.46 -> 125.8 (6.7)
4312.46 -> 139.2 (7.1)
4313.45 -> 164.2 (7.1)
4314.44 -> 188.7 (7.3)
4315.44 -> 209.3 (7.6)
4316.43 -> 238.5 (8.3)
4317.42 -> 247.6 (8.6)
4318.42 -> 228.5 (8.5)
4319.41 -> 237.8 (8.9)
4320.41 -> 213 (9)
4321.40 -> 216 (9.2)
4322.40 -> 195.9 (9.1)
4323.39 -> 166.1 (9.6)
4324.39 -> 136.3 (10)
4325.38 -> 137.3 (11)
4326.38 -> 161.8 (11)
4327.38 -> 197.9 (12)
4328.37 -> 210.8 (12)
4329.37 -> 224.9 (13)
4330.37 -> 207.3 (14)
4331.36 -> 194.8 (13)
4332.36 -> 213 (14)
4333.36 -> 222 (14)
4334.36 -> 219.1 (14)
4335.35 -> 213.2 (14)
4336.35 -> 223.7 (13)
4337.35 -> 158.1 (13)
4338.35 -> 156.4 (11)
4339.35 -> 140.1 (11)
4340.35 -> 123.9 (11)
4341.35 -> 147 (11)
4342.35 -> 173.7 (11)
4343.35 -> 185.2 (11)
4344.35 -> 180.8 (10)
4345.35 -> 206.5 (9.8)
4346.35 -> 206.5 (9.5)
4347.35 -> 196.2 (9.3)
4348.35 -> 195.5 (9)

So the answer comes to 5.5 angstrom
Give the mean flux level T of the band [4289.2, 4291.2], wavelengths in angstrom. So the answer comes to 153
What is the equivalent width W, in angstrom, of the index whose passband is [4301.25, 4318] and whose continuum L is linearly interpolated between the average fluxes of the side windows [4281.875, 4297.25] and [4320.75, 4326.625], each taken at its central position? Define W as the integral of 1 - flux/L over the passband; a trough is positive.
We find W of 1.98 angstrom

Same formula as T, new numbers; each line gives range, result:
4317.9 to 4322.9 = 218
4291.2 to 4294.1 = 185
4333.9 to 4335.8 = 217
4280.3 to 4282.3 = 183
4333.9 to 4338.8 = 194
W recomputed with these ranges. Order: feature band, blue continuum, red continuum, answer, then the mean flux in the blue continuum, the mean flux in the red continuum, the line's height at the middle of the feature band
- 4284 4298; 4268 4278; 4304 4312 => -2.5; 170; 125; 147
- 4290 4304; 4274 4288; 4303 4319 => 1.4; 183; 159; 171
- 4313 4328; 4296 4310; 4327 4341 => -2.8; 132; 193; 166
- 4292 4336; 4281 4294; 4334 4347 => 1.6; 179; 179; 179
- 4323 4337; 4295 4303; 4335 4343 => -2.9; 142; 166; 161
